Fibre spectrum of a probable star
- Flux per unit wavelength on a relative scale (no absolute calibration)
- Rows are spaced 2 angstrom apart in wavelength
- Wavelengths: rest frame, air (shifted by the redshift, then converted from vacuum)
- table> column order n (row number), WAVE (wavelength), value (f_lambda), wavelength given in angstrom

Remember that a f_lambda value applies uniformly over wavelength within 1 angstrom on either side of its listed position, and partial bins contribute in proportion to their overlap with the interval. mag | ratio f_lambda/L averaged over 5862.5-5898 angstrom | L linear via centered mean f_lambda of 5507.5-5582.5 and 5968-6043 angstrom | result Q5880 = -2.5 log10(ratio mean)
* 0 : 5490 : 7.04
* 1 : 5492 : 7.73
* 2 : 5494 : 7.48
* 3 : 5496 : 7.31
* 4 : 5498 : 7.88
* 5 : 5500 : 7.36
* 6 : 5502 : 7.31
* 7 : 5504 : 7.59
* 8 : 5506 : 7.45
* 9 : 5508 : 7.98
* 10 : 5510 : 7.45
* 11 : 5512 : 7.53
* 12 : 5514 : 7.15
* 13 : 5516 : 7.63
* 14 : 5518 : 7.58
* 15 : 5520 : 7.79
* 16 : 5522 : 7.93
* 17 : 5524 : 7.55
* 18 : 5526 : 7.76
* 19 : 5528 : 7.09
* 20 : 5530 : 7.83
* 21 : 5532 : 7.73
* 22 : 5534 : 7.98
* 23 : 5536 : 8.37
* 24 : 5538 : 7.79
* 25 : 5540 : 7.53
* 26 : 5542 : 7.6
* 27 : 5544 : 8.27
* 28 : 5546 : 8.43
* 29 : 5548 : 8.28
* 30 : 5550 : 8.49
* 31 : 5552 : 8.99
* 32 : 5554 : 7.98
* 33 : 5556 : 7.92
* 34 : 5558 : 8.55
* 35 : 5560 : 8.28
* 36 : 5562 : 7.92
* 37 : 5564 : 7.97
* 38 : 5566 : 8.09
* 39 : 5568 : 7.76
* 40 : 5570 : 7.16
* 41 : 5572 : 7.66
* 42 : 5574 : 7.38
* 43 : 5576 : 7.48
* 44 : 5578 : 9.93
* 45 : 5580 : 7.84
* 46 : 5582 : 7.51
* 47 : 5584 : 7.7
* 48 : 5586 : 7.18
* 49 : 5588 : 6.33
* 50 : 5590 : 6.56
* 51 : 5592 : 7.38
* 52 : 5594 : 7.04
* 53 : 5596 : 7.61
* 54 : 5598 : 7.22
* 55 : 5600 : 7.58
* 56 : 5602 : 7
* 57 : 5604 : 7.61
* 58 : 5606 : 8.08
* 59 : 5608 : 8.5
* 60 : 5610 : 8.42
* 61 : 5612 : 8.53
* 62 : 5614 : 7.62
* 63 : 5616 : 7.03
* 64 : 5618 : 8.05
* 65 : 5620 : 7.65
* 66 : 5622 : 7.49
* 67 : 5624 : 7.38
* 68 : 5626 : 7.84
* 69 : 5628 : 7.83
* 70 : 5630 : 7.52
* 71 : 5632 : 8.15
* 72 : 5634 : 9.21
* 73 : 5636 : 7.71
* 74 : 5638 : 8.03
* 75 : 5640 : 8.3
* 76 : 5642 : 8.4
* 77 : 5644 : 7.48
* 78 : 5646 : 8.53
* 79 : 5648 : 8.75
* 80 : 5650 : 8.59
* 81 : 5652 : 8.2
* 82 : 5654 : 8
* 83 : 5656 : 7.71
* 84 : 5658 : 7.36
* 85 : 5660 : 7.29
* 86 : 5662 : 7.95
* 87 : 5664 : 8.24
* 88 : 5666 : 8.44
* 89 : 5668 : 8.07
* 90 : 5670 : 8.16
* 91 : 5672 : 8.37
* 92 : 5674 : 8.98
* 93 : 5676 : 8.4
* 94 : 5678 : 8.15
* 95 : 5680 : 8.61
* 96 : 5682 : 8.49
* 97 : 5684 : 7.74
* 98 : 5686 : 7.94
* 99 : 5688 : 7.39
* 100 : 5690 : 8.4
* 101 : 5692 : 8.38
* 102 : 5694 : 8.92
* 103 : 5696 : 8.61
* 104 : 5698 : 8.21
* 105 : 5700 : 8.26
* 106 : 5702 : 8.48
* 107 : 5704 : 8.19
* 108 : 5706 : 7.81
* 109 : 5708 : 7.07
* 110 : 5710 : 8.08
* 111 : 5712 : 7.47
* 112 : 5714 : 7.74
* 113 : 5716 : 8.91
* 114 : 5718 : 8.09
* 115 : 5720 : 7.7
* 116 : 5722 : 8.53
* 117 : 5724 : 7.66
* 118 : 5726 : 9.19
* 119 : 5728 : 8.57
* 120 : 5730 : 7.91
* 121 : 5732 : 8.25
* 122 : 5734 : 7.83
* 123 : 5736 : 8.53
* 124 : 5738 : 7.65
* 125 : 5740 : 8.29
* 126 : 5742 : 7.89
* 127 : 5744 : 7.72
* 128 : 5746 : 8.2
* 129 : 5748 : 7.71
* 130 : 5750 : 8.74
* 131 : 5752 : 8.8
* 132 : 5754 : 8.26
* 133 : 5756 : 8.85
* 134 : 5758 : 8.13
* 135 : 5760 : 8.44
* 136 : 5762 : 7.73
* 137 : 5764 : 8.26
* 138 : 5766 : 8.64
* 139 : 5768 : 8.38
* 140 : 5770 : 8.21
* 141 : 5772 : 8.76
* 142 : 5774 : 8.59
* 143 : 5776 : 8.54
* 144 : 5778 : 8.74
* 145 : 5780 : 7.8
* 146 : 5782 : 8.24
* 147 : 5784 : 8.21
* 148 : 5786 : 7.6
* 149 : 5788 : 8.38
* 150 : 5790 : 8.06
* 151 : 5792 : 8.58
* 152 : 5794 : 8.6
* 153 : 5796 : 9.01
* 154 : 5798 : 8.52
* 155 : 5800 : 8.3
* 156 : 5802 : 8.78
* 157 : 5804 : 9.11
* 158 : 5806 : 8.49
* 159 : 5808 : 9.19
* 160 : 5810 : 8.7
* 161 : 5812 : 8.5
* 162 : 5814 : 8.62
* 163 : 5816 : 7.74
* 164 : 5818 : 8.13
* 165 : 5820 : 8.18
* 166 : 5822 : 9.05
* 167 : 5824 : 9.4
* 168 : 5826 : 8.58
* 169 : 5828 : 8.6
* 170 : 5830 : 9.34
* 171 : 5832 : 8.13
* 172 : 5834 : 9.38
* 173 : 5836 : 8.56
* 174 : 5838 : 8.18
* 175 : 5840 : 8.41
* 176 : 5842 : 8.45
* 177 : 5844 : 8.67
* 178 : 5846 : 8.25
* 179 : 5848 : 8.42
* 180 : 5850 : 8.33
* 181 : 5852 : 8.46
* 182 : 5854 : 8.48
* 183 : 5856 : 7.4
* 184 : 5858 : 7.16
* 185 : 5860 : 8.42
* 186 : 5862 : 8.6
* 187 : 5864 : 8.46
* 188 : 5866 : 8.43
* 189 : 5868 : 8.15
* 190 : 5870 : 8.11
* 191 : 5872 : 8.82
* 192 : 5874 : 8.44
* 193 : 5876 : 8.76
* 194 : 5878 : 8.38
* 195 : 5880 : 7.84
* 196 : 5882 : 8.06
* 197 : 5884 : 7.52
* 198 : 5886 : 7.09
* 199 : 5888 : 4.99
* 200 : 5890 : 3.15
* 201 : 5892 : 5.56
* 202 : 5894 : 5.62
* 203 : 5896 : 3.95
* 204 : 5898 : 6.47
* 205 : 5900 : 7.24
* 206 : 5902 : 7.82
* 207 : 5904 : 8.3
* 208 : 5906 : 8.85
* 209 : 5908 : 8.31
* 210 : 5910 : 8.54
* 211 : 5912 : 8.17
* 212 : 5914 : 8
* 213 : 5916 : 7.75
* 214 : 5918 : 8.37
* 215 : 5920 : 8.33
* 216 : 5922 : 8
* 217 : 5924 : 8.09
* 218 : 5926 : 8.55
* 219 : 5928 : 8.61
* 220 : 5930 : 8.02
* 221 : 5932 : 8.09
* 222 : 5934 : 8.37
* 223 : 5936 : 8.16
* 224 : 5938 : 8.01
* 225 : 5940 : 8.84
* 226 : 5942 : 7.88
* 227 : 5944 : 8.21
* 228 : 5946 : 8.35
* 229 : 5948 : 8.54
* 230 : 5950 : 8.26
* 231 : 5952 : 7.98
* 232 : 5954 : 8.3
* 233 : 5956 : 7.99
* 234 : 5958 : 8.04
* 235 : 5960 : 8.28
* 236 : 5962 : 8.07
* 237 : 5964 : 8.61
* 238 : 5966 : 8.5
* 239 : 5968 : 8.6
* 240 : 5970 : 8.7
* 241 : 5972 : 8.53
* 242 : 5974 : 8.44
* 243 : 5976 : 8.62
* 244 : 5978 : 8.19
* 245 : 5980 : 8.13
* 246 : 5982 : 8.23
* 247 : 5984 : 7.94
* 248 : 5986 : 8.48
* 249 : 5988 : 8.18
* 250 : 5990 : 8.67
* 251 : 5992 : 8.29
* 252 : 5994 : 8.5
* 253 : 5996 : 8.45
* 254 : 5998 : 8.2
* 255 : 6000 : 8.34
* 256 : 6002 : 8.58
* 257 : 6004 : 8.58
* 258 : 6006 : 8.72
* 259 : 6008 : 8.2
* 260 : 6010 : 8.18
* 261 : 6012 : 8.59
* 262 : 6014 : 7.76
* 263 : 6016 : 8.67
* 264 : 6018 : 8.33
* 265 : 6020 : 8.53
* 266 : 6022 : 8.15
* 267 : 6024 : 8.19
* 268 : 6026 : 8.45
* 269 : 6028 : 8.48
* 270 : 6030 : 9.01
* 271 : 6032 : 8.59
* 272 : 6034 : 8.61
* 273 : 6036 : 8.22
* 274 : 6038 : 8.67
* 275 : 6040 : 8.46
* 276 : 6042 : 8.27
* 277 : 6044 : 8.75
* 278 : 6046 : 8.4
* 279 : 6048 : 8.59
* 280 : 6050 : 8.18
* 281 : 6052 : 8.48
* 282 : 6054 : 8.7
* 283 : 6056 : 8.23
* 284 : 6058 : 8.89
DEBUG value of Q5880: 0.16 mag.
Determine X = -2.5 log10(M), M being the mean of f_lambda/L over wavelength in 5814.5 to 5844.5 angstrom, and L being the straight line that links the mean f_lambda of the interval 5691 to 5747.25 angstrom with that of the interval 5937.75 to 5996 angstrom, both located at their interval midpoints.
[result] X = -0.046 mag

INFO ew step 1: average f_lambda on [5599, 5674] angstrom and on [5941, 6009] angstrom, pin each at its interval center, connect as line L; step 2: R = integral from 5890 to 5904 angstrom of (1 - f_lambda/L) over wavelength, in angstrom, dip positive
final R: 3.7 angstrom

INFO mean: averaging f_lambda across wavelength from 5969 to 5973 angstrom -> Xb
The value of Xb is 8.61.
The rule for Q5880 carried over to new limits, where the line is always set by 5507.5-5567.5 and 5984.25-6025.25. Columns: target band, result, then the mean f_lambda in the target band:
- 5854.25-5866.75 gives 0.02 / 8.1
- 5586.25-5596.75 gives 0.14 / 6.98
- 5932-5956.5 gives 0.01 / 8.24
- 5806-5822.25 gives -0.04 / 8.49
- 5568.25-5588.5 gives 0.04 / 7.65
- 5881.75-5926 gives 0.15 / 7.21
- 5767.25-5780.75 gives -0.04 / 8.44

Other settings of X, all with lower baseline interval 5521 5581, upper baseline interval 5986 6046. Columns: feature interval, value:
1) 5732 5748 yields 0.02 mag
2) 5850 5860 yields 0.04 mag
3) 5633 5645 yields -0.02 mag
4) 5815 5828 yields -0.04 mag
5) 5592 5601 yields 0.09 mag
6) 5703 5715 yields 0.06 mag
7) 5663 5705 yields -0.03 mag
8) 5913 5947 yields 0.02 mag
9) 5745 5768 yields -0.02 mag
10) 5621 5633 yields 0.05 mag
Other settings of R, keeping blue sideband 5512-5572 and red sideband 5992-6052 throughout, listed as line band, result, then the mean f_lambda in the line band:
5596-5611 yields 0.4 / 7.76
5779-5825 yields -1.7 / 8.49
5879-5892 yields 3.0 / 6.37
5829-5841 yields -0.6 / 8.67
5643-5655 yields -0.4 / 8.26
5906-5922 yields 0.1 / 8.24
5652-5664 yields 0.4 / 7.75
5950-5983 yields 0.2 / 8.32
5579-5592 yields 1.2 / 7.2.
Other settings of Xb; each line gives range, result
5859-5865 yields 8.49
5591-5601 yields 7.37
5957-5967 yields 8.3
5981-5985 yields 8.09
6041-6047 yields 8.47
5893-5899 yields 5.35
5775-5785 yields 8.31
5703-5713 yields 7.72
